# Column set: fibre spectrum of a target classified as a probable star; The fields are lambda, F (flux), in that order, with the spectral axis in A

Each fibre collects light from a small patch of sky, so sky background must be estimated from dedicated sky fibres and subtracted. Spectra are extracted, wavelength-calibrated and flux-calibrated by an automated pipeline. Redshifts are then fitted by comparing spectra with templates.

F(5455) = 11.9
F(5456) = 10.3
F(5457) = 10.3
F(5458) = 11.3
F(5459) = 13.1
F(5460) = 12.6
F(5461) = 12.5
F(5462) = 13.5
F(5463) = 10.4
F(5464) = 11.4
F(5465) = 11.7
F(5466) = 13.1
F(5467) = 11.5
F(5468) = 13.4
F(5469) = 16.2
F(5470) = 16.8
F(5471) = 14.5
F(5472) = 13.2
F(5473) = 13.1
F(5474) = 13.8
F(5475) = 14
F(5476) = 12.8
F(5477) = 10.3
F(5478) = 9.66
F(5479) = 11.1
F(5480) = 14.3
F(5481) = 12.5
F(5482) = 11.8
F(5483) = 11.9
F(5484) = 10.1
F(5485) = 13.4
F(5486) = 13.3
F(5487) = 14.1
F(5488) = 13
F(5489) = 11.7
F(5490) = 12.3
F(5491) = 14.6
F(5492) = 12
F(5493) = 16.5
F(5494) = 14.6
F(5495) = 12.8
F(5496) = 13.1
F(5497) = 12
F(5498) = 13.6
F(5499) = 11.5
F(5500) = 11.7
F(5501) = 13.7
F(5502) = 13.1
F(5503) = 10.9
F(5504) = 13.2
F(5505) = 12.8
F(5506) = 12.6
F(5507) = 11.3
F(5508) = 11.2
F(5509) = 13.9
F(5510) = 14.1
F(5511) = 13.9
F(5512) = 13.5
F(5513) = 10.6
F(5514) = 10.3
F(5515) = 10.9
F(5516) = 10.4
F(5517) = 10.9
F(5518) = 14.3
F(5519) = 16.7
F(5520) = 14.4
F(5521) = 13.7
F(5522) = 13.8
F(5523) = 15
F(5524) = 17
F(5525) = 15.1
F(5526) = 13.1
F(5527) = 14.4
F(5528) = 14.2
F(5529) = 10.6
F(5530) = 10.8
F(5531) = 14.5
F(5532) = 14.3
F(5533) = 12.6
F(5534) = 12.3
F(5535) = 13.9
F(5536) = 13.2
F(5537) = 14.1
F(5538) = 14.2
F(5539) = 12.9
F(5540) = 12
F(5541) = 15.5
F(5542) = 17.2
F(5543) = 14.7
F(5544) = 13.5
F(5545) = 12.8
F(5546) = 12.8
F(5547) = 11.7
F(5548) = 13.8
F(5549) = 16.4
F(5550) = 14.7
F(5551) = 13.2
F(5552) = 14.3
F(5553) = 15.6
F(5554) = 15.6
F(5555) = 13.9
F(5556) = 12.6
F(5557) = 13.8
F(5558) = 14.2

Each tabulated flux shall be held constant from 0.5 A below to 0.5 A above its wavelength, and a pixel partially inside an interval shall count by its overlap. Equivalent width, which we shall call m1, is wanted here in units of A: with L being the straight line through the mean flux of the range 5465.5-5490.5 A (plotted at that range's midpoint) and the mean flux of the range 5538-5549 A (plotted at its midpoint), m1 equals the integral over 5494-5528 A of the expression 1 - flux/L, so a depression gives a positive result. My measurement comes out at 0.8 A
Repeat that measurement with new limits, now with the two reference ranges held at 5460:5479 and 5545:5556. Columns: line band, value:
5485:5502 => 0.0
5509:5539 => 0.7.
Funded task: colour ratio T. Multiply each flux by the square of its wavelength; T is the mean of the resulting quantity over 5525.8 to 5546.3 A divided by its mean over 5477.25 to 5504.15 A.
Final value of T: 1.09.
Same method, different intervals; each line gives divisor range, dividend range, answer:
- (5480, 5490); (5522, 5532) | 1.13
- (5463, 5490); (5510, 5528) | 1.07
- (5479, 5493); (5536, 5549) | 1.11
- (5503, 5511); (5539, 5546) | 1.12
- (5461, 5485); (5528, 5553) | 1.10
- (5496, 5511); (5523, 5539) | 1.09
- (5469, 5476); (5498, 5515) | 0.88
